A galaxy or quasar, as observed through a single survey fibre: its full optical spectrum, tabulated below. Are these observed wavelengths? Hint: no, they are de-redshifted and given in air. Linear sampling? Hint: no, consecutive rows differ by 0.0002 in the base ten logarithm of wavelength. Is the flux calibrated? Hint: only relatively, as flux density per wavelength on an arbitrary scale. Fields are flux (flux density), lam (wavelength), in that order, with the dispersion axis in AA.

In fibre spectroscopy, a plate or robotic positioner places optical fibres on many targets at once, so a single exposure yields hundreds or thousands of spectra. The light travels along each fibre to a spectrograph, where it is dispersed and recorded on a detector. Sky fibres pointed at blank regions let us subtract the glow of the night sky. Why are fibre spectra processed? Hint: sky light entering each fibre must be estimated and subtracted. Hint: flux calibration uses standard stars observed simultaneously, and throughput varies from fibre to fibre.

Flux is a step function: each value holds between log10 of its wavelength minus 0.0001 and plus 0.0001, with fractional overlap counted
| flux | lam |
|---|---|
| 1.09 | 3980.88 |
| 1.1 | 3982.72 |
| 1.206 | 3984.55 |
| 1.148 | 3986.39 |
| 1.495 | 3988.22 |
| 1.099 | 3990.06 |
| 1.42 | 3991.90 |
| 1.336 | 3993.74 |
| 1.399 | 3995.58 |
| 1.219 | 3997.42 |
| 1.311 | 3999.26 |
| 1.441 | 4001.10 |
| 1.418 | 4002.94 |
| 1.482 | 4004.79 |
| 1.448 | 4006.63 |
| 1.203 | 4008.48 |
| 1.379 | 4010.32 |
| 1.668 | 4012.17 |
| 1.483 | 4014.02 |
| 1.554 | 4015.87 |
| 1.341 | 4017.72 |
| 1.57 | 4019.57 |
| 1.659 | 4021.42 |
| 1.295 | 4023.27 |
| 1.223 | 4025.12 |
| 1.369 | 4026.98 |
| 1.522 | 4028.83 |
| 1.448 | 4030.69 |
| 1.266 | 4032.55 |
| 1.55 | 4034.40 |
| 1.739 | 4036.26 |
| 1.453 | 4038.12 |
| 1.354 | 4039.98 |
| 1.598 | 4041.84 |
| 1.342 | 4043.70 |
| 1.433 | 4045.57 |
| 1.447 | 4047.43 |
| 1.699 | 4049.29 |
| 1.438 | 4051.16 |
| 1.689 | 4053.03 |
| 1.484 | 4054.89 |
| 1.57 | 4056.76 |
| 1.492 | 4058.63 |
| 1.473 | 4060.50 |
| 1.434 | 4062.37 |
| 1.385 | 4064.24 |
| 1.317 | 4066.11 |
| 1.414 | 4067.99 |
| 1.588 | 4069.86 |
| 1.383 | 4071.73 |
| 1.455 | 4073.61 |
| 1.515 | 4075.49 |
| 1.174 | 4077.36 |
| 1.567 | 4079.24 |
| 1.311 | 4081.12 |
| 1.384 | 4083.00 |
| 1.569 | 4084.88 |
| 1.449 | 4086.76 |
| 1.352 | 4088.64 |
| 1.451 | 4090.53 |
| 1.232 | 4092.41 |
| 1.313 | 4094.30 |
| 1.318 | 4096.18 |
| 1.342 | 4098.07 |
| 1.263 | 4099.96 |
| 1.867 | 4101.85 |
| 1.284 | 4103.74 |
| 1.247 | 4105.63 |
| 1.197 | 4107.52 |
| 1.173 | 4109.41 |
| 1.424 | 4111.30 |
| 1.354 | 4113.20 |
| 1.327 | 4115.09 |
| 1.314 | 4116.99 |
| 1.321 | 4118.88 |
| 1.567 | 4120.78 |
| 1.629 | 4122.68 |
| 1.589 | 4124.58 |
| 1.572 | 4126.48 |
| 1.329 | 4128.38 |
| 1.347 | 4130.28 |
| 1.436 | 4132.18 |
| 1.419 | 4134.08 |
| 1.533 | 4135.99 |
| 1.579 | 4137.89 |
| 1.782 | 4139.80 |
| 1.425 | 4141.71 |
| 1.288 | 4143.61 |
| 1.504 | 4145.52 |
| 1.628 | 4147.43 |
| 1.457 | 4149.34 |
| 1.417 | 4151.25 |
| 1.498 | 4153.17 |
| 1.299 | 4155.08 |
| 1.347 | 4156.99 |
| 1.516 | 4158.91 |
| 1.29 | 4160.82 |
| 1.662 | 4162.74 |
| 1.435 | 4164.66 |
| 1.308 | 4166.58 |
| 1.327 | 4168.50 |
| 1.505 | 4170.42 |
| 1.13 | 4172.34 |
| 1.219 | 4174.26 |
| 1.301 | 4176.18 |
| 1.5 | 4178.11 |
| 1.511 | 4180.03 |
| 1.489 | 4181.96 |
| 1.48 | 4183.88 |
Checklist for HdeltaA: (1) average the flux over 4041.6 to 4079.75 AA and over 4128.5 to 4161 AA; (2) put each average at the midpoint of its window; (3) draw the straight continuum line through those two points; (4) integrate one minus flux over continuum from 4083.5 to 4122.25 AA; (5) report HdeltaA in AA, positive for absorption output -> 2.4 AA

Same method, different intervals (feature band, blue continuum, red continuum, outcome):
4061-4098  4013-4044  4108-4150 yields 1.4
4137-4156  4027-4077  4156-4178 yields -1.3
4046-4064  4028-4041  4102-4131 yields -0.8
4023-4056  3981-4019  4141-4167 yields -2.2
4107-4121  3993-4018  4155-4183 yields 0.7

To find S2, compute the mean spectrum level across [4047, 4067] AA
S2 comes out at 1.5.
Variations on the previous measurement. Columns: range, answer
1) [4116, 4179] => 1.44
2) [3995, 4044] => 1.44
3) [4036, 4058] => 1.51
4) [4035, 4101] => 1.44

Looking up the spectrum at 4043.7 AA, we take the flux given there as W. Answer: 1.342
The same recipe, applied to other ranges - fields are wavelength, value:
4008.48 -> 1.203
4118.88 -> 1.321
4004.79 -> 1.482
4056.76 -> 1.57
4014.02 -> 1.483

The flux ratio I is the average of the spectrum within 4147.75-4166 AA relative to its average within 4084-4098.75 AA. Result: 1.04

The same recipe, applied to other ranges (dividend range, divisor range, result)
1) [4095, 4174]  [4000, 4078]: 0.97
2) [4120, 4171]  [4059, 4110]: 1.06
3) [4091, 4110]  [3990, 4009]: 0.98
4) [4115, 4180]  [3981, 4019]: 1.06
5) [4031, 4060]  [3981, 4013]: 1.13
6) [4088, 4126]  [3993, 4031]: 0.97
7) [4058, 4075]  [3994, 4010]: 1.05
